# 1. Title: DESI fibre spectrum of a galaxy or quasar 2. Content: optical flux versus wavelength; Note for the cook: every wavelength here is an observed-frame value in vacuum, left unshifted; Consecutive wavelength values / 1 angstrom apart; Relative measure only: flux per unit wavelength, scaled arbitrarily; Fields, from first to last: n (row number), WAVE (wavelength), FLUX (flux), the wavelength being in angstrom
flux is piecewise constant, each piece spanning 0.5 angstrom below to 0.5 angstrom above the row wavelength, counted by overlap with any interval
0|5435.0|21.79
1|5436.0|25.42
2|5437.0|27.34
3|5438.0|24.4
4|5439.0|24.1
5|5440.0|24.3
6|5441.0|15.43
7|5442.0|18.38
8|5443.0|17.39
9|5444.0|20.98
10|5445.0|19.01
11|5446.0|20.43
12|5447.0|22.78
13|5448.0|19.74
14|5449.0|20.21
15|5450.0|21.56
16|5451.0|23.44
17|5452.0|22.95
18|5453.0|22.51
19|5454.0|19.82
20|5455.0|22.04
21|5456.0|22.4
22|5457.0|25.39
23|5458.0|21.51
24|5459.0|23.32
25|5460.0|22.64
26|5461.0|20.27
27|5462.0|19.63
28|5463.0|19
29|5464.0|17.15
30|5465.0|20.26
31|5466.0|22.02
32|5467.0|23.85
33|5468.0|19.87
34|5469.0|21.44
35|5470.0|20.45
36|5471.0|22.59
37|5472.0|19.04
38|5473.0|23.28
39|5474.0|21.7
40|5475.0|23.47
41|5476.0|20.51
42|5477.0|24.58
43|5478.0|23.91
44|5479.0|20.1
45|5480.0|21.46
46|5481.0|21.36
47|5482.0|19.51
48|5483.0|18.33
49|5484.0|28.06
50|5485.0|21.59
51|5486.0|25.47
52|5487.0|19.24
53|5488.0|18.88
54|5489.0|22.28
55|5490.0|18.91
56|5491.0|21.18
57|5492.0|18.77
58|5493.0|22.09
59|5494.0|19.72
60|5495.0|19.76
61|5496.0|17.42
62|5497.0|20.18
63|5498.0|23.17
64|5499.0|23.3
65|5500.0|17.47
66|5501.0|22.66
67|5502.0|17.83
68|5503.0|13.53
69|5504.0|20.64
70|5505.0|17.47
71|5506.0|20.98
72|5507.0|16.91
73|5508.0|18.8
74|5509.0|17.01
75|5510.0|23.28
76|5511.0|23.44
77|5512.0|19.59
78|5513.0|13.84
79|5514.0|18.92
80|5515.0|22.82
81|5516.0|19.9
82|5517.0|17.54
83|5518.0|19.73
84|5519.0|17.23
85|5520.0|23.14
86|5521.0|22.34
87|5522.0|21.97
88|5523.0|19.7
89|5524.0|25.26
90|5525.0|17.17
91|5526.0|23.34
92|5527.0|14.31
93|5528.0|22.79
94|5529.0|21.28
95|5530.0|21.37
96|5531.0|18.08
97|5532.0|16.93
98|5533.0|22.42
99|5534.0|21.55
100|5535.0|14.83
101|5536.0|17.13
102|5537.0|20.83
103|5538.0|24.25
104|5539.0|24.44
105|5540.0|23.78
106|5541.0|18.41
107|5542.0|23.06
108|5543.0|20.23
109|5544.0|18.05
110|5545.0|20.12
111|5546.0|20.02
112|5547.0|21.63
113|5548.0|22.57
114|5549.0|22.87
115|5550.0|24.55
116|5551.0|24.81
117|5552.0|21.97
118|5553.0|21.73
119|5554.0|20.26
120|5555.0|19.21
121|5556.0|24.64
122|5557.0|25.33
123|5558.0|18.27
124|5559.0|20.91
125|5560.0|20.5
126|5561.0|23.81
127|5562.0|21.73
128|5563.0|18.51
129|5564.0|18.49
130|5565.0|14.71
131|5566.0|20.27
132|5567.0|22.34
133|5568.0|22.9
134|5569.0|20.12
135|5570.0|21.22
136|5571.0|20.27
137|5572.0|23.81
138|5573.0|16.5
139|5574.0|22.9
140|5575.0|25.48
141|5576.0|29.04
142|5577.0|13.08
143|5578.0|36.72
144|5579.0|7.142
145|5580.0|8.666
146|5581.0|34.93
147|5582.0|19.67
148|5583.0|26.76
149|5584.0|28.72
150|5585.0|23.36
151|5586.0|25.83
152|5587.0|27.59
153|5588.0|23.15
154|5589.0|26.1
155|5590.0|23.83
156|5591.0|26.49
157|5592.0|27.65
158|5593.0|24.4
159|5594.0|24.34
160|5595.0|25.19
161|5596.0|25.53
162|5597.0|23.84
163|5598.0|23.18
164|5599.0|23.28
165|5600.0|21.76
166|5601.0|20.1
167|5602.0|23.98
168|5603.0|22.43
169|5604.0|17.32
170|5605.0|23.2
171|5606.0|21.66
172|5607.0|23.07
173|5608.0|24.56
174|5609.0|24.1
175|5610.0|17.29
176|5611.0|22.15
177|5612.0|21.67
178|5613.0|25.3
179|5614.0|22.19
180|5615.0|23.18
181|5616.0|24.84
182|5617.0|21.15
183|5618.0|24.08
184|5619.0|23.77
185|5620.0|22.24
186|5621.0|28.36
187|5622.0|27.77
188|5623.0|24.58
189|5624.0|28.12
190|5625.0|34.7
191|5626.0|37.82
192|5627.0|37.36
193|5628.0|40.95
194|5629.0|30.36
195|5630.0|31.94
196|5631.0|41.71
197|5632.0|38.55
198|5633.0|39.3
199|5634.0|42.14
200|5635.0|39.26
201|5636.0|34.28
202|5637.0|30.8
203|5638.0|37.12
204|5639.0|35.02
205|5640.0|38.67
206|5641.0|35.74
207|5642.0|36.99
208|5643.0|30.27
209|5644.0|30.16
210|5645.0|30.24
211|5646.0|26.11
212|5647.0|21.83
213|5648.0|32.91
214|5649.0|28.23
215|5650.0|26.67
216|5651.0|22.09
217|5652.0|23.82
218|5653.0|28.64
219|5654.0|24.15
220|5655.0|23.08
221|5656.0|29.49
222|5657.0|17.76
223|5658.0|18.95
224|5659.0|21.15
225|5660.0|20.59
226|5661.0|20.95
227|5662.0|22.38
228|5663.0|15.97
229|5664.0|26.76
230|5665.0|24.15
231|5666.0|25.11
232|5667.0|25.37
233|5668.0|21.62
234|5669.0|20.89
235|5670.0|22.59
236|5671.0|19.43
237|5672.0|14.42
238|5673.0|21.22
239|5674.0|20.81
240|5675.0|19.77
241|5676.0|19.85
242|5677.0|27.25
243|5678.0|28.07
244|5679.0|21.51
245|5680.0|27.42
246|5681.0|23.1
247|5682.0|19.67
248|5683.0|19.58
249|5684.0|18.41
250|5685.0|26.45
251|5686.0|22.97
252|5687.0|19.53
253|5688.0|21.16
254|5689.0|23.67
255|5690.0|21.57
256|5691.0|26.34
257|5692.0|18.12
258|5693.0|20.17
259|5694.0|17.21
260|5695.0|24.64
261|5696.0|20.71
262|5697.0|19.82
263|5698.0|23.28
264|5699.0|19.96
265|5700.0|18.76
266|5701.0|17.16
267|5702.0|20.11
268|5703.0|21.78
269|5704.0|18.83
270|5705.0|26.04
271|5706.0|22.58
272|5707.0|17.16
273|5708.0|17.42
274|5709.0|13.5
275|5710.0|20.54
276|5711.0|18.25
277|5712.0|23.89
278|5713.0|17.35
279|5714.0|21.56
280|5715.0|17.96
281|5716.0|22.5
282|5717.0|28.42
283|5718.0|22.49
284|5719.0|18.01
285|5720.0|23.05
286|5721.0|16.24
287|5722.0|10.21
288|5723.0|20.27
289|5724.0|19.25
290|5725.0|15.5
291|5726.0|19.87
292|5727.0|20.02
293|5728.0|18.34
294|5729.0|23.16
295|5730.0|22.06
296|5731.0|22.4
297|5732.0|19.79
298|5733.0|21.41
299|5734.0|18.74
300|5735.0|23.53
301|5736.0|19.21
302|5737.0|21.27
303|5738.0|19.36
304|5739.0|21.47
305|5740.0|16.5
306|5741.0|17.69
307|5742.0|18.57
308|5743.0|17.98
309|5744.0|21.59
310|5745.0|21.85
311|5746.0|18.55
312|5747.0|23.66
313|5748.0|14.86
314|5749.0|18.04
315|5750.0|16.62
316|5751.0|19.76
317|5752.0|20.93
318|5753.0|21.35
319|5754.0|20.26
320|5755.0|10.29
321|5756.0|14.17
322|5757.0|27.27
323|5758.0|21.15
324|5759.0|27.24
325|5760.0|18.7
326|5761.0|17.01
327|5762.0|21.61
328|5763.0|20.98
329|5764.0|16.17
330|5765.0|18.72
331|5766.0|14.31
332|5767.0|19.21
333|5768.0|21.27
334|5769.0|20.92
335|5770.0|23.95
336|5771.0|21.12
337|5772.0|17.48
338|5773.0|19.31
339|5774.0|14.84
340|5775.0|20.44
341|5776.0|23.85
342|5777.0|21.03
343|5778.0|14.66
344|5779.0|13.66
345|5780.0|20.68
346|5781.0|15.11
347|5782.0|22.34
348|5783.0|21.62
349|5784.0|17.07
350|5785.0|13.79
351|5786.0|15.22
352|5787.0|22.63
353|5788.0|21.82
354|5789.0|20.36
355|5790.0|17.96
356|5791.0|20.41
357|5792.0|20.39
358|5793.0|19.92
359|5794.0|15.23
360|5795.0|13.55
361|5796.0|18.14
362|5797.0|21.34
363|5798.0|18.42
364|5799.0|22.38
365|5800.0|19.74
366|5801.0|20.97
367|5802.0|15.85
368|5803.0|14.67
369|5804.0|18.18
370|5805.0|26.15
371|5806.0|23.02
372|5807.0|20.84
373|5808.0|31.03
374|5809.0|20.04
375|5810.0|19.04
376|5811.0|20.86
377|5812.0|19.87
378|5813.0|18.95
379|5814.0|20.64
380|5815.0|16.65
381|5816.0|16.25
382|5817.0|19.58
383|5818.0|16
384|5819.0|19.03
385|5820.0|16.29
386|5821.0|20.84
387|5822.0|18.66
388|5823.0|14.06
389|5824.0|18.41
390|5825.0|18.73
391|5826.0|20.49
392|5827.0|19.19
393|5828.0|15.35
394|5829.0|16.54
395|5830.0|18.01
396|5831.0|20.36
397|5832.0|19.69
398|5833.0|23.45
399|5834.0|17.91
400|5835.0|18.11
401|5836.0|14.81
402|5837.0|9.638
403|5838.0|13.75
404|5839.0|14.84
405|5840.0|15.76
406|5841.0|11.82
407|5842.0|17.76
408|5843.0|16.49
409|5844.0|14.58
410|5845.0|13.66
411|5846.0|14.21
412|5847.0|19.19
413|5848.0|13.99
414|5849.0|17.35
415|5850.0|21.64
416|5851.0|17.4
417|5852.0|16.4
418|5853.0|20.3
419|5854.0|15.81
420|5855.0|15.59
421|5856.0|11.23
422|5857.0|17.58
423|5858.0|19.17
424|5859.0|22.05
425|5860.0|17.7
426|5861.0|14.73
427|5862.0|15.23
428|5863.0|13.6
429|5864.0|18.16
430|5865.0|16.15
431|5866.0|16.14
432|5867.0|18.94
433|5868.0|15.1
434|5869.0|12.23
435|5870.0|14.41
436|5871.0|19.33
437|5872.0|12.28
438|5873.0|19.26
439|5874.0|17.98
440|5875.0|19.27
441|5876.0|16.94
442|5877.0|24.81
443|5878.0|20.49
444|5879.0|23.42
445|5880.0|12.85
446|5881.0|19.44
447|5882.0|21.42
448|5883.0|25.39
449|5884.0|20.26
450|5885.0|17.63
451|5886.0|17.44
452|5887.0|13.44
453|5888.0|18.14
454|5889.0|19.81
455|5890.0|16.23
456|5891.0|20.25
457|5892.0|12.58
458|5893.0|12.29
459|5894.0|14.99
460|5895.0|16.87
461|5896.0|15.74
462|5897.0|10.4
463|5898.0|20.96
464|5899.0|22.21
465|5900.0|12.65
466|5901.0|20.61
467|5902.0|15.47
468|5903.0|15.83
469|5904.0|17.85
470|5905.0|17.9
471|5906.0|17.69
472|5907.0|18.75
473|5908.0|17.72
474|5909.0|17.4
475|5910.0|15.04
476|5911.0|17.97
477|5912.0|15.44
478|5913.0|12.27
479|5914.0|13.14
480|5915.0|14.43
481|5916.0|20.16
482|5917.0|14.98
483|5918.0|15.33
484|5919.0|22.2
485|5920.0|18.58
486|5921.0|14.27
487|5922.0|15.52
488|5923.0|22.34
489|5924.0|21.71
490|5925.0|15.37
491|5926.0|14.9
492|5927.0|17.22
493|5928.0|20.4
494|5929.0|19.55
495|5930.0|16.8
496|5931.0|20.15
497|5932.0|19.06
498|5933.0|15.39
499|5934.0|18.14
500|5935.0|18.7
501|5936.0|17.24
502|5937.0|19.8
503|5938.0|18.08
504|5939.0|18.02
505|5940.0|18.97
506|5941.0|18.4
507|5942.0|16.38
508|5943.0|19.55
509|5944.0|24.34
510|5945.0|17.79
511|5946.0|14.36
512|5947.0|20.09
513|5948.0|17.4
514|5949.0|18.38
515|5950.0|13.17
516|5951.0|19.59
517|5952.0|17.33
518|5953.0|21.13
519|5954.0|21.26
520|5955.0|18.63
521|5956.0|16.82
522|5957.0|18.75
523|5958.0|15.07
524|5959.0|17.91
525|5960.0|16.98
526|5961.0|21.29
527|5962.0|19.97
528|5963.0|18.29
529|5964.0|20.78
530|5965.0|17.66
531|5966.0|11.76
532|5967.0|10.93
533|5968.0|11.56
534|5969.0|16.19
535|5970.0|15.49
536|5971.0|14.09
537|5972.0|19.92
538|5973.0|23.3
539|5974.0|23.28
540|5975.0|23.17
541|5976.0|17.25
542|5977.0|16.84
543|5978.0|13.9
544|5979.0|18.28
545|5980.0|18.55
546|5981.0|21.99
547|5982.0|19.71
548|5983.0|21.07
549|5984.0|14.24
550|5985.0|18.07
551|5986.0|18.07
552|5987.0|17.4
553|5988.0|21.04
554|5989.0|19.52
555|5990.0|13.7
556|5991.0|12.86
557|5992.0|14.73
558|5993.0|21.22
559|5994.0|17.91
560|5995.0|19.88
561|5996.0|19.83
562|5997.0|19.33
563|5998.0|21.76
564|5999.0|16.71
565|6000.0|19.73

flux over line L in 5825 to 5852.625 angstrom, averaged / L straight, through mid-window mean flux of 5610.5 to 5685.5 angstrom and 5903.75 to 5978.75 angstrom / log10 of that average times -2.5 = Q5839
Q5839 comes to 0.24 mag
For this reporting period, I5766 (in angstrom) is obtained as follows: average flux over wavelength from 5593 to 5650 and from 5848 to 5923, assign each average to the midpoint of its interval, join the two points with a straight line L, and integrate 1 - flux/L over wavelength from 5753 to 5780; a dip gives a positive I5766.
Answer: 3.5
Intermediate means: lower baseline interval 28.3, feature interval 19.3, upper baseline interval 17.2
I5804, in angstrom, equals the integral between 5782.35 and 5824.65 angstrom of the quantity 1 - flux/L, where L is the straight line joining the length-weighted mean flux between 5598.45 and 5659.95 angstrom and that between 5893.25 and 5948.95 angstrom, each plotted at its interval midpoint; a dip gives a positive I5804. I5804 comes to 4.8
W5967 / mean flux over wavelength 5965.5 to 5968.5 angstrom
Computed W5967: 11.4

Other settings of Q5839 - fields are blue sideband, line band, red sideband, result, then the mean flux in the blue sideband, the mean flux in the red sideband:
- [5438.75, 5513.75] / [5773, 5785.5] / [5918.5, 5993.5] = 0.04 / 20.8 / 18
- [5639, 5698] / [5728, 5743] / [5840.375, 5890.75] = 0.07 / 23.8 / 17.3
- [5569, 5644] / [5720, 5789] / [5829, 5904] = 0.10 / 26.7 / 17.1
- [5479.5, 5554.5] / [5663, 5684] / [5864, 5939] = -0.15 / 20.5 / 17.5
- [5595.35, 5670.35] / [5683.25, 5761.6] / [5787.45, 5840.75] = 0.14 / 26.9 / 18.7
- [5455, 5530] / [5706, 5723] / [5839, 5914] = -0.05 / 20.7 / 17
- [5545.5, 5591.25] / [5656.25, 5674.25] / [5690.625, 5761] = -0.02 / 22.2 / 19.9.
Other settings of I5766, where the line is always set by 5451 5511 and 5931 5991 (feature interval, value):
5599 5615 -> -1.6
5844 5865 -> 2.2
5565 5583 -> -0.9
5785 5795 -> 0.2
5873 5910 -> 1.2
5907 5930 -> 1.4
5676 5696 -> -2.7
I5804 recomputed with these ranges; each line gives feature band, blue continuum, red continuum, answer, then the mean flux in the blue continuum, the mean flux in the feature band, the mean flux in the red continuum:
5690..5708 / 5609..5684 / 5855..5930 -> 2.94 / 26.7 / 20.7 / 17.2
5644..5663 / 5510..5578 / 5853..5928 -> -4.38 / 20.9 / 24.3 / 17.2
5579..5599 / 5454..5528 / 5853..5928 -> -4.45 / 20.7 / 24.2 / 17.2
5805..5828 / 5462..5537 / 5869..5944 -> -1.63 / 20.4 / 19.5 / 17.6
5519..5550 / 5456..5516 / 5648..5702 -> 0.44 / 20.7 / 20.8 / 22.2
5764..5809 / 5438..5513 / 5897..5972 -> -1.93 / 20.8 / 19.4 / 17.5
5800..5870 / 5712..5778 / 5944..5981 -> 4.93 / 19.7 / 17.6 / 17.8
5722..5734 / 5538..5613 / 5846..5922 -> 0.04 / 22.4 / 19.7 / 17.1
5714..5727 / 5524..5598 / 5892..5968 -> 0.26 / 21.9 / 19.6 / 17.4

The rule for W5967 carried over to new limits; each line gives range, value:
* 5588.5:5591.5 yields 25.5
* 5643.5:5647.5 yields 27.1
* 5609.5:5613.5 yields 21.6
